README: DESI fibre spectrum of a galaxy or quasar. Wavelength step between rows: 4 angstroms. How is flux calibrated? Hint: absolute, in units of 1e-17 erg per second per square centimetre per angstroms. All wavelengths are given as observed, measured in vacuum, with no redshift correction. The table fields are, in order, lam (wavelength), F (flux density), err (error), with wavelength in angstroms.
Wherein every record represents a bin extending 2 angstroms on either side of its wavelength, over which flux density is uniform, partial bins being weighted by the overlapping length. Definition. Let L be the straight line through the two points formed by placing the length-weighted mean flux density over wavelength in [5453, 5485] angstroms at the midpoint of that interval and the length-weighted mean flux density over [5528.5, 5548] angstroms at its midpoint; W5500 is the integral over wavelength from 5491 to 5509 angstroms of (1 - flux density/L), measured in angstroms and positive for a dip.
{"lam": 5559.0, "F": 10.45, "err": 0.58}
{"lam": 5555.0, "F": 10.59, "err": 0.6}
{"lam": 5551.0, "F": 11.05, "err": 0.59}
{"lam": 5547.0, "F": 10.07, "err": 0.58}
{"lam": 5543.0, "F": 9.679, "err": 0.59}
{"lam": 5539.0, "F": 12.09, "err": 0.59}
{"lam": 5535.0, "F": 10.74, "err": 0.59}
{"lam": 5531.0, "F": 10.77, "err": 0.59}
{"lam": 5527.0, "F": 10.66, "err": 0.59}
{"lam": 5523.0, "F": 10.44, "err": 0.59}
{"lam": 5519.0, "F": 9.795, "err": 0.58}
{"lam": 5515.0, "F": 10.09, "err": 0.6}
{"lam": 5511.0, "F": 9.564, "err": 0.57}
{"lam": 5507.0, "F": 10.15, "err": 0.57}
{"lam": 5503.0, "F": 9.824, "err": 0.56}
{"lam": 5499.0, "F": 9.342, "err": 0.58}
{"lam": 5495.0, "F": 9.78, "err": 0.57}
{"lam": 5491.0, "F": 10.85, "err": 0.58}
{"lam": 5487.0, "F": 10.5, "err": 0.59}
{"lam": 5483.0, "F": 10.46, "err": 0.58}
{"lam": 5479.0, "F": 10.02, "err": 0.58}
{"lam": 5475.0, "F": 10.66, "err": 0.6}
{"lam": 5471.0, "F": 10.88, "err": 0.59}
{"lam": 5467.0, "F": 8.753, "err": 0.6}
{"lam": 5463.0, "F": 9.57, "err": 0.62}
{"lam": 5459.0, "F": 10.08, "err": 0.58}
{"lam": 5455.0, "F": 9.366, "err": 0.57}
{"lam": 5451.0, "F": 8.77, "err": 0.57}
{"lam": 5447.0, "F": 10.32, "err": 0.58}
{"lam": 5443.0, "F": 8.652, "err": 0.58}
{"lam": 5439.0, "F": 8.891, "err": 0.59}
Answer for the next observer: 0.7 angstroms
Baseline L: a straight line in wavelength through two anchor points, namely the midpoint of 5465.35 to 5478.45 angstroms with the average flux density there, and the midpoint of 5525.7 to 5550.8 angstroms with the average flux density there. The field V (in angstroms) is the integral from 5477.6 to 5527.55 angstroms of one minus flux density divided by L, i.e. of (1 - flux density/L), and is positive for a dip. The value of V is 1.4 angstroms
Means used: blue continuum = 10.1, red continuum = 10.7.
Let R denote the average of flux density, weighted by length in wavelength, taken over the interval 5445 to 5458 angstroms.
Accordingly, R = 9.53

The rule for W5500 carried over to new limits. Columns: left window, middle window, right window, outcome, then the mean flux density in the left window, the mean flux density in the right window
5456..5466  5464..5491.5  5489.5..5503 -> -1.26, 9.67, 9.93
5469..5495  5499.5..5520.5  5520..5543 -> 1.60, 10.5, 10.8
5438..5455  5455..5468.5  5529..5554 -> -0.06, 9.2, 10.7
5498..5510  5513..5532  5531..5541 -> 0.59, 9.79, 11.3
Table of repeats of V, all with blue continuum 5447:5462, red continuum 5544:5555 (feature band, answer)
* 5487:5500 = -0.3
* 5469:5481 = -1.0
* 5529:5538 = -0.5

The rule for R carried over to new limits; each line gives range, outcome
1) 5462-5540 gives 10.2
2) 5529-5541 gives 11.2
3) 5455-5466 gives 9.64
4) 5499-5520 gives 9.84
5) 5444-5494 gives 9.99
